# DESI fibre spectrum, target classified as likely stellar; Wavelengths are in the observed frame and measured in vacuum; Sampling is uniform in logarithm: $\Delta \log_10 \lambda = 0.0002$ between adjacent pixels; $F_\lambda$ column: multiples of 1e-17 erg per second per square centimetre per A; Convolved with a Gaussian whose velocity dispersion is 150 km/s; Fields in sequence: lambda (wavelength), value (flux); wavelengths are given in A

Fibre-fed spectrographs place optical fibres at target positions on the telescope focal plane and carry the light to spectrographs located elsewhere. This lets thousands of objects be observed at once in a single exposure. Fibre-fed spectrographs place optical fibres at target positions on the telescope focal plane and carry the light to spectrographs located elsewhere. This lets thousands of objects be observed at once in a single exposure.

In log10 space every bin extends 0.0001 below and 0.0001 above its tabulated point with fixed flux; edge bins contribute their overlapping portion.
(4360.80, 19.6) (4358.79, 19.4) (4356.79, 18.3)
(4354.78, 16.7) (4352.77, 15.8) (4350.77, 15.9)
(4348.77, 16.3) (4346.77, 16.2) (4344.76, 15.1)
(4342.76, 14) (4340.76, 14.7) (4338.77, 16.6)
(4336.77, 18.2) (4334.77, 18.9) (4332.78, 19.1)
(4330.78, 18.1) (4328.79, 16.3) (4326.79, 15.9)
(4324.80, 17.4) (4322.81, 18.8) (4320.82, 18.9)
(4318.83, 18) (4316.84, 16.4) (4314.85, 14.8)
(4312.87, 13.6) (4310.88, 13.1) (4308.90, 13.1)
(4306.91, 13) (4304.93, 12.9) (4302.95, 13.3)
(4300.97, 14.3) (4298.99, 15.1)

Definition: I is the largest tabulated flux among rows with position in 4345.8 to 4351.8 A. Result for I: 16.3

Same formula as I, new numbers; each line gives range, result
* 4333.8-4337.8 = 18.9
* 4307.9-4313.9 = 13.6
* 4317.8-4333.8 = 19.1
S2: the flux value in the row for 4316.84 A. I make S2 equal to 16.4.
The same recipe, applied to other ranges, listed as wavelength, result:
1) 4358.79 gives 19.4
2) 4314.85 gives 14.8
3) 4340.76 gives 14.7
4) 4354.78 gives 16.7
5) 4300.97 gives 14.3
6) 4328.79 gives 16.3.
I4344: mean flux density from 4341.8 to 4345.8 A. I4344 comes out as 14.5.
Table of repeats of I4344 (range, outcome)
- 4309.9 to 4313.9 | 13.4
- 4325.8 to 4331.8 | 16.8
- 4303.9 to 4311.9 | 13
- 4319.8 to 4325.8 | 18.4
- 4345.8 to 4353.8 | 16.1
